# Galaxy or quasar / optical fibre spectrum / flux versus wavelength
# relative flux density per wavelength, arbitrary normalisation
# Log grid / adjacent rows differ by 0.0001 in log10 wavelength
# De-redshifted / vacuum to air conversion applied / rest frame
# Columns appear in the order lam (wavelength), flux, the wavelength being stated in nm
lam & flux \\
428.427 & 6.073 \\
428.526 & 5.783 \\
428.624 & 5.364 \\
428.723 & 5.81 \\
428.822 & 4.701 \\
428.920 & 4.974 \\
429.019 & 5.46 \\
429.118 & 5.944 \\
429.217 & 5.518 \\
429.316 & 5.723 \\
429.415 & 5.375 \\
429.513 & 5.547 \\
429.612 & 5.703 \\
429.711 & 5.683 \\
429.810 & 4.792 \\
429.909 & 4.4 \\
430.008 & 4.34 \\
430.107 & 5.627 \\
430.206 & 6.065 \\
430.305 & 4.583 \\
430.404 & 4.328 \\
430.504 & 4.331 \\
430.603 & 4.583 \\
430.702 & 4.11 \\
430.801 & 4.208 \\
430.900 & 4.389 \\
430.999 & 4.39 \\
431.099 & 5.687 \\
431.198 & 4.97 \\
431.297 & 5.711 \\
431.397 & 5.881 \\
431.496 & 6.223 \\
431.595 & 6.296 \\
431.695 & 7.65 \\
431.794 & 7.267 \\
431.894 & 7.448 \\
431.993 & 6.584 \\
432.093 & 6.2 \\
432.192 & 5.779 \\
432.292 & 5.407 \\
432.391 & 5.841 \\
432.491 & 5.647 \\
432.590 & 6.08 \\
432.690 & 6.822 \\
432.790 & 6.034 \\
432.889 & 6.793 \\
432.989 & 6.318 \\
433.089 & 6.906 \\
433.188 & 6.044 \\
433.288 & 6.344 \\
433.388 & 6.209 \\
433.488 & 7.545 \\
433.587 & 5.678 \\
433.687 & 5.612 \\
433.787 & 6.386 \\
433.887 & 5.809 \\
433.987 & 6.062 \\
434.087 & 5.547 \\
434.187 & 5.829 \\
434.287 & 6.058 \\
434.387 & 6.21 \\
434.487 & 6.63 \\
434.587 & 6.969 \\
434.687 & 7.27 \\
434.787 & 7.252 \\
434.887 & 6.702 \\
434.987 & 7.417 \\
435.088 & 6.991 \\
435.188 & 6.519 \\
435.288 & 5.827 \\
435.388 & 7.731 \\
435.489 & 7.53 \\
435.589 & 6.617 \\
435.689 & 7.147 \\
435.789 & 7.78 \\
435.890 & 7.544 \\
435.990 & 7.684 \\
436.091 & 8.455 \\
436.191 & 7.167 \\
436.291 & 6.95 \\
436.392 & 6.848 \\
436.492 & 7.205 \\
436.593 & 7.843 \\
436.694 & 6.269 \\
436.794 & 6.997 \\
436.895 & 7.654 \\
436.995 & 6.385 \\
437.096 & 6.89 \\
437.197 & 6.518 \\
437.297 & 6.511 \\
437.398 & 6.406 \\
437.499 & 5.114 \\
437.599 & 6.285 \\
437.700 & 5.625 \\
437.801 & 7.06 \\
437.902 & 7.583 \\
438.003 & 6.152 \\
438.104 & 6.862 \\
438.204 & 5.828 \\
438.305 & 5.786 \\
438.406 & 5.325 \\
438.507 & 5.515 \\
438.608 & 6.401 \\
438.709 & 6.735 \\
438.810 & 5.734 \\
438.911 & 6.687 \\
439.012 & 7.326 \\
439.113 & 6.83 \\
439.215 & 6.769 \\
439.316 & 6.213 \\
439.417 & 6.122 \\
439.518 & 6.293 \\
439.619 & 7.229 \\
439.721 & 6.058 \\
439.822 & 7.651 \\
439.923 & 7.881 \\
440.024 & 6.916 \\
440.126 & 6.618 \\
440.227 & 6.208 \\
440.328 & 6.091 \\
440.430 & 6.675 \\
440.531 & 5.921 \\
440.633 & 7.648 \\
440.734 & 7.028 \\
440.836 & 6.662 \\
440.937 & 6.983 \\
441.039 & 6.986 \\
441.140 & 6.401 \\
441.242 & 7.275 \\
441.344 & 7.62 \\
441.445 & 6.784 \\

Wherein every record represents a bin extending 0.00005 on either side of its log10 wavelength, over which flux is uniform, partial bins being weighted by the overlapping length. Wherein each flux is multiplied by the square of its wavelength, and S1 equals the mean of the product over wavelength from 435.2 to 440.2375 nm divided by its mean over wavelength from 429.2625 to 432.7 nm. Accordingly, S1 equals 1.26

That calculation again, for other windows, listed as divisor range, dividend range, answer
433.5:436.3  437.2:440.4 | 0.97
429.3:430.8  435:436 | 1.47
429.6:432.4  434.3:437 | 1.33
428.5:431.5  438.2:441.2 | 1.33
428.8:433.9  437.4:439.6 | 1.14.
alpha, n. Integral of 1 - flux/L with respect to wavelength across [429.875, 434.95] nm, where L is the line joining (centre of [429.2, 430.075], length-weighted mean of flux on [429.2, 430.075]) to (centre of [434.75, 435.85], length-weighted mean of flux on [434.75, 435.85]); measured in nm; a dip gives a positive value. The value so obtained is 0.18 nm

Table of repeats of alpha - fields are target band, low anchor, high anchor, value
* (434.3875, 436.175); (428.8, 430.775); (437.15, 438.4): -0.377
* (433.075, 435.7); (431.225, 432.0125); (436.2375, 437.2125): 0.100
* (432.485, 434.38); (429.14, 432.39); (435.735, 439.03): -0.079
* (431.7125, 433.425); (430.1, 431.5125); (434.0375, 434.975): -0.200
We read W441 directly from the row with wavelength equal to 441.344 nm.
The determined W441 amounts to 7.62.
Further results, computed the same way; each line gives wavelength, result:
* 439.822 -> 7.651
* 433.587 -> 5.678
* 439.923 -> 7.881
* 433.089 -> 6.906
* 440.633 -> 7.648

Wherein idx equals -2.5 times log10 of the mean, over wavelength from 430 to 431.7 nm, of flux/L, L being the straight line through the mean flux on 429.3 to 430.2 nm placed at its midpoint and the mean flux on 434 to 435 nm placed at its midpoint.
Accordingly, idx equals 0.09 mag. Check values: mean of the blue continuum 5.27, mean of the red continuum 6.54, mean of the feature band 5.14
